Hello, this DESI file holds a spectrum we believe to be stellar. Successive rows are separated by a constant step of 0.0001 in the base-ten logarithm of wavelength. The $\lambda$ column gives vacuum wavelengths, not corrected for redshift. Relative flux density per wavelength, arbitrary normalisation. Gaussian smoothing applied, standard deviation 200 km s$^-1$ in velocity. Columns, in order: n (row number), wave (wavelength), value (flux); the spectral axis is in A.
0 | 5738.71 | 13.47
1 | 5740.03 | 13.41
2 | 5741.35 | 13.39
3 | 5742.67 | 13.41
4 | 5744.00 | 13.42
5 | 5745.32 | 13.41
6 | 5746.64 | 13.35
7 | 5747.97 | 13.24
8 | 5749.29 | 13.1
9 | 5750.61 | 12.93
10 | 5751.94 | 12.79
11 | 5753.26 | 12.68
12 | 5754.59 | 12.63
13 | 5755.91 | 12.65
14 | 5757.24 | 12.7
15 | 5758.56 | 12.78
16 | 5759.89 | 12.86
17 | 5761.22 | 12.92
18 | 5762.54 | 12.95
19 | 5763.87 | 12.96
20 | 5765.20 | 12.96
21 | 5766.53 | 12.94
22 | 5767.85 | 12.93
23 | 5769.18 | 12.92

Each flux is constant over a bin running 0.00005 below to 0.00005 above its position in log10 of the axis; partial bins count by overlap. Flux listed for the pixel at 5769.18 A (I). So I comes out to 12.92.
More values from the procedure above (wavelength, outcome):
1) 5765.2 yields 12.96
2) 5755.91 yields 12.65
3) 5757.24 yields 12.7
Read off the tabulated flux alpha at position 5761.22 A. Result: 12.92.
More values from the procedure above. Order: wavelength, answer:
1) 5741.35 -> 13.39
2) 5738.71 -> 13.47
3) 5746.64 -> 13.35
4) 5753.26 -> 12.68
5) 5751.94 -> 12.79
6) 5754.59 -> 12.63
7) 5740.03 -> 13.41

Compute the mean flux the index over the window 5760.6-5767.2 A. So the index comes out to 13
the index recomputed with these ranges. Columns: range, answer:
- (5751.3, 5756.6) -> 12.7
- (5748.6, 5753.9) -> 12.9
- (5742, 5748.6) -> 13.4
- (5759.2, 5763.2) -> 12.9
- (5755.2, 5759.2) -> 12.7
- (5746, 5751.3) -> 13.1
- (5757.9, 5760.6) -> 12.8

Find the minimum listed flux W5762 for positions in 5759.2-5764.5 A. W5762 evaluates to 12.86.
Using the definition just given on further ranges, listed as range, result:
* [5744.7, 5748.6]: 13.24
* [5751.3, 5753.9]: 12.68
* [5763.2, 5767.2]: 12.94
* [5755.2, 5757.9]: 12.65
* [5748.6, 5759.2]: 12.63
